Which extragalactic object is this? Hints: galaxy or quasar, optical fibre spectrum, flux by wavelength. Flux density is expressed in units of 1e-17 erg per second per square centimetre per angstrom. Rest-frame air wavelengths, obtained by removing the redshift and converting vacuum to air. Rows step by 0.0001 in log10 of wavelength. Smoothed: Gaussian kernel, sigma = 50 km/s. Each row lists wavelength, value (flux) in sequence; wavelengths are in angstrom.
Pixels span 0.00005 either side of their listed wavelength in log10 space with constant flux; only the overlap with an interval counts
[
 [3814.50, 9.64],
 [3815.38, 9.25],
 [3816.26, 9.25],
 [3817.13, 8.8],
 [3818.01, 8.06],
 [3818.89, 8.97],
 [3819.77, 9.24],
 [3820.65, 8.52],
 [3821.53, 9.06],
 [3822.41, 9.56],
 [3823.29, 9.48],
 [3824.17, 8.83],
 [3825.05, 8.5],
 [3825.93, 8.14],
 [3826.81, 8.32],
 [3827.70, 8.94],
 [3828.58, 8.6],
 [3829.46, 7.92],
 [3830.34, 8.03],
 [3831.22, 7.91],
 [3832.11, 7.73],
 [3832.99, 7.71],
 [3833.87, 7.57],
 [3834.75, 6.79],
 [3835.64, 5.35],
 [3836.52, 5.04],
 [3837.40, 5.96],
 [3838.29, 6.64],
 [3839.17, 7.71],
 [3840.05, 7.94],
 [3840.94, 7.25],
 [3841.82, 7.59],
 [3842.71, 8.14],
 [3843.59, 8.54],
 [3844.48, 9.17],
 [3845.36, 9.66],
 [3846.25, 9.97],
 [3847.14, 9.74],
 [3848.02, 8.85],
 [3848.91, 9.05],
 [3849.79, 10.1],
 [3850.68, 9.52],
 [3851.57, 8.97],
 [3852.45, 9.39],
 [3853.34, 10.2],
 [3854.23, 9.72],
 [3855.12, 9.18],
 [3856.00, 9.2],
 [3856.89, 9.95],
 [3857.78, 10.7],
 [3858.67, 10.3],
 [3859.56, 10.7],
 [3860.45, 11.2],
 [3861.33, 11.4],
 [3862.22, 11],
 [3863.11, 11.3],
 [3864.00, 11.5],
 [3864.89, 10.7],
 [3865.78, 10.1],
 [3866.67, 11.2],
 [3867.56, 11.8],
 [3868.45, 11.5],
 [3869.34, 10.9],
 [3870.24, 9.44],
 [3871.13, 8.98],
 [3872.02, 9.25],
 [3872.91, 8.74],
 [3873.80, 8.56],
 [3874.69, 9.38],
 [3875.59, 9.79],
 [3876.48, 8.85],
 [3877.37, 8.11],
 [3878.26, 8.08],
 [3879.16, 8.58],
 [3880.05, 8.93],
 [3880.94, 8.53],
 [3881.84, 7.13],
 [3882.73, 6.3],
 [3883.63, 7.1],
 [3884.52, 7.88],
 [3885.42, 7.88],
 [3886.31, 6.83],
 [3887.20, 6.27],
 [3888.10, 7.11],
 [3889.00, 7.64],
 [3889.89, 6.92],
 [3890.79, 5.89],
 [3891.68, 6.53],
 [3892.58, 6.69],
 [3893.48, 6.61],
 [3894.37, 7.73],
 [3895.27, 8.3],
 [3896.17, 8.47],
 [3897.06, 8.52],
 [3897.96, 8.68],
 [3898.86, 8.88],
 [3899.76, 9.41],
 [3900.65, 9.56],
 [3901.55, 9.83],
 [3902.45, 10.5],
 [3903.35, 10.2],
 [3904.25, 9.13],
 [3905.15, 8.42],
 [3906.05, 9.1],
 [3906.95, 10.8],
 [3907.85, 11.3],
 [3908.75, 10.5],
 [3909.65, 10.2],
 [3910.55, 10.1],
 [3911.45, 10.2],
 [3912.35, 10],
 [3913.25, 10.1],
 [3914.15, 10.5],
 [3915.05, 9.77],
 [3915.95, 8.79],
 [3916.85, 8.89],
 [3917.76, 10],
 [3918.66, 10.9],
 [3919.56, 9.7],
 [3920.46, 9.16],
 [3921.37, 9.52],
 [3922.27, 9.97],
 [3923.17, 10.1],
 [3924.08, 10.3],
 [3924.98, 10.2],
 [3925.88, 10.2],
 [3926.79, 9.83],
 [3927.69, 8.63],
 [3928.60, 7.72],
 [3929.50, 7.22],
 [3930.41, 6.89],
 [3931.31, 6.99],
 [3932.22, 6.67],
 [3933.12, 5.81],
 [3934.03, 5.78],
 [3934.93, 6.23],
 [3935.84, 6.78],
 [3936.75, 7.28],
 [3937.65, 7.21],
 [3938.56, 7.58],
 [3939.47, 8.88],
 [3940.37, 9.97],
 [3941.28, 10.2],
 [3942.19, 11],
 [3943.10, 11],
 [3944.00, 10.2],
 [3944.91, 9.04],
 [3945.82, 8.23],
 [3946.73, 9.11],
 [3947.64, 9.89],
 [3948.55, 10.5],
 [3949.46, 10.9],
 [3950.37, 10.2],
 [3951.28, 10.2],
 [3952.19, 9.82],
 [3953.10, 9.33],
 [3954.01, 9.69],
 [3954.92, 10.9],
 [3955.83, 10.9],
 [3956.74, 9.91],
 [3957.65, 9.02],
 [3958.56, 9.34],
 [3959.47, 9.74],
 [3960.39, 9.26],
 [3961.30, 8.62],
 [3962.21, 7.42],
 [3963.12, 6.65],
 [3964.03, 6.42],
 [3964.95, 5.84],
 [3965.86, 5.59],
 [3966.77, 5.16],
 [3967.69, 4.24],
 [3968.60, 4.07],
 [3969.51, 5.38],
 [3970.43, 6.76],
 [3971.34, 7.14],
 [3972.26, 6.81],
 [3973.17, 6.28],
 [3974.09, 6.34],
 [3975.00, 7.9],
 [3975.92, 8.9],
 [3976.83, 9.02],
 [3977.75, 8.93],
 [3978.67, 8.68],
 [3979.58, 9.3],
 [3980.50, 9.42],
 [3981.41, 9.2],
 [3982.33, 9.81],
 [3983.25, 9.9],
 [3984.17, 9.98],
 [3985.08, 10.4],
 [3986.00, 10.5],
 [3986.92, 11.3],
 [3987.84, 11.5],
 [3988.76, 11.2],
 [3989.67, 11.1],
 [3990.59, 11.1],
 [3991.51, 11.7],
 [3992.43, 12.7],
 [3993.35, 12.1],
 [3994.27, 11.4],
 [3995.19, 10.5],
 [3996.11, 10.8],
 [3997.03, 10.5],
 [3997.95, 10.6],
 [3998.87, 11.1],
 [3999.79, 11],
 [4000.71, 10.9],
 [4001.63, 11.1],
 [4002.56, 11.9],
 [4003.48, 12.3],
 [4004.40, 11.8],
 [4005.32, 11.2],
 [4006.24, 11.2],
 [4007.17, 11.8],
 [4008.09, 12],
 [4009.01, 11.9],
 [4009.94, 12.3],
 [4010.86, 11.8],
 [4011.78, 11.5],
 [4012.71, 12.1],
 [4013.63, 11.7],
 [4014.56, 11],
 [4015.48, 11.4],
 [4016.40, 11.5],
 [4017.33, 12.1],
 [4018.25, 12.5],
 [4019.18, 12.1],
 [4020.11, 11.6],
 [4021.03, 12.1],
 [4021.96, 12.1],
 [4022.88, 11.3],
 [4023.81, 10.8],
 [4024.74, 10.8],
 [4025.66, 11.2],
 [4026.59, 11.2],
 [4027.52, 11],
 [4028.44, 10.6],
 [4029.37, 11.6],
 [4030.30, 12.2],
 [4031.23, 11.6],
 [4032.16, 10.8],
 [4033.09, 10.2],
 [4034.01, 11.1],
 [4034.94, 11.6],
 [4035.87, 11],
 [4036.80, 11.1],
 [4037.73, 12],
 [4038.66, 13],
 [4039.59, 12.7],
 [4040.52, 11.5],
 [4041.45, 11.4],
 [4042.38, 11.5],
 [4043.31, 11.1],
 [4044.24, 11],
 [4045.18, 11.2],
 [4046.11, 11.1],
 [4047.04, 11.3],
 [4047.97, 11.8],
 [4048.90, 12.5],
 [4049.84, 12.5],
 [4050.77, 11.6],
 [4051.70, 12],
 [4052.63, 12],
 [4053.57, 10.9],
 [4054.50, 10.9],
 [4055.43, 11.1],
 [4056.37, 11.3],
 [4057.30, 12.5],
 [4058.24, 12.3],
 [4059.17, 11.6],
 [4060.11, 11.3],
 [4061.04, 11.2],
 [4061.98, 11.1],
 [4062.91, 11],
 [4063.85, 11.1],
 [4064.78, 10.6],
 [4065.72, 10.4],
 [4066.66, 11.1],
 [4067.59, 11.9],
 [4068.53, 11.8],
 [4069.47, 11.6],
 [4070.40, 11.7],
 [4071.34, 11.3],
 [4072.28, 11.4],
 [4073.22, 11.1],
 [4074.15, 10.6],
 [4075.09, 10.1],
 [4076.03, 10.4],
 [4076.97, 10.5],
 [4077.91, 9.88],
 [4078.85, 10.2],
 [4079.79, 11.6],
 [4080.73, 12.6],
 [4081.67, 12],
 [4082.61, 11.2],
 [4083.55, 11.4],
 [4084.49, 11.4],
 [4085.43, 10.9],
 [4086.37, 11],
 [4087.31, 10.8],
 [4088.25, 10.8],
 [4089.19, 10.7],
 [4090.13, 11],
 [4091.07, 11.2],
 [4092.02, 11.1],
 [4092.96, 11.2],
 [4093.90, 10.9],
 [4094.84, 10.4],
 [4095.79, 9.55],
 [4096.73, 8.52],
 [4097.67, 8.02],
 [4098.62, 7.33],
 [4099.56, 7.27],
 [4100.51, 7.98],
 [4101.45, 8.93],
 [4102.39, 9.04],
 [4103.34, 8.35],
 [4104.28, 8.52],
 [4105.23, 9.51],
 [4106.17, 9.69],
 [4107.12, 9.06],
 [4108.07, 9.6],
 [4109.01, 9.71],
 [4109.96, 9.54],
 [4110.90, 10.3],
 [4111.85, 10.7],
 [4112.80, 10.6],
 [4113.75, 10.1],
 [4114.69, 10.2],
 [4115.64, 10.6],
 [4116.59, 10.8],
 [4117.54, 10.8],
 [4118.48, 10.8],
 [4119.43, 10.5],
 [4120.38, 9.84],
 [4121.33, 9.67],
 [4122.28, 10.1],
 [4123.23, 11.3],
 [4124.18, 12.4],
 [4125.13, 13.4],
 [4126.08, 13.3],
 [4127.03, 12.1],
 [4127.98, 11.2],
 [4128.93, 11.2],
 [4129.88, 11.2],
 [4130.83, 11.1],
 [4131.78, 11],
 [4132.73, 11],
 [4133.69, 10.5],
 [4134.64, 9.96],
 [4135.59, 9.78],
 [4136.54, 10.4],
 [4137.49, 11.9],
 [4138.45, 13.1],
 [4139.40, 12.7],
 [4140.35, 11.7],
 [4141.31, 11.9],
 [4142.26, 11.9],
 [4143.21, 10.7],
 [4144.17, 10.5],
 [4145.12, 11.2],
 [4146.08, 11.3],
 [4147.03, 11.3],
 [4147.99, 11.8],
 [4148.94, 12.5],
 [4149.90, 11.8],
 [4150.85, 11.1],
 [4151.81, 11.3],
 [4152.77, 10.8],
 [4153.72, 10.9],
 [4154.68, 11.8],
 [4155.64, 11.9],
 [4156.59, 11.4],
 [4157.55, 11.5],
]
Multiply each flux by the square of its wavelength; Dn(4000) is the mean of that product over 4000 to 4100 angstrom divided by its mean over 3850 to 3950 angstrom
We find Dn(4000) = 1.3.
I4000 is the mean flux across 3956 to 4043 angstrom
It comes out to 10.3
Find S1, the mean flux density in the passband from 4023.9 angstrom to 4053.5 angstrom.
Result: 11.5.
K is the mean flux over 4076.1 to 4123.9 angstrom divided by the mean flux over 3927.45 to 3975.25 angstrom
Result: 1.26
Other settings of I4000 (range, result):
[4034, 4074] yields 11.5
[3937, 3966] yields 9.17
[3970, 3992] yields 9.31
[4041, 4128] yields 10.8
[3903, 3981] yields 8.72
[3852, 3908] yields 9.08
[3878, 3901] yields 7.7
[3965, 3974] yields 5.75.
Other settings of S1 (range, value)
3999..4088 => 11.4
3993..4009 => 11.3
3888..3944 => 8.85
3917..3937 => 8.46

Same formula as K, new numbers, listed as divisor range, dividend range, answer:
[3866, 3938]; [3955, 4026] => 1.14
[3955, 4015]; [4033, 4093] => 1.17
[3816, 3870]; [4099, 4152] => 1.18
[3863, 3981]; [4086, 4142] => 1.20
